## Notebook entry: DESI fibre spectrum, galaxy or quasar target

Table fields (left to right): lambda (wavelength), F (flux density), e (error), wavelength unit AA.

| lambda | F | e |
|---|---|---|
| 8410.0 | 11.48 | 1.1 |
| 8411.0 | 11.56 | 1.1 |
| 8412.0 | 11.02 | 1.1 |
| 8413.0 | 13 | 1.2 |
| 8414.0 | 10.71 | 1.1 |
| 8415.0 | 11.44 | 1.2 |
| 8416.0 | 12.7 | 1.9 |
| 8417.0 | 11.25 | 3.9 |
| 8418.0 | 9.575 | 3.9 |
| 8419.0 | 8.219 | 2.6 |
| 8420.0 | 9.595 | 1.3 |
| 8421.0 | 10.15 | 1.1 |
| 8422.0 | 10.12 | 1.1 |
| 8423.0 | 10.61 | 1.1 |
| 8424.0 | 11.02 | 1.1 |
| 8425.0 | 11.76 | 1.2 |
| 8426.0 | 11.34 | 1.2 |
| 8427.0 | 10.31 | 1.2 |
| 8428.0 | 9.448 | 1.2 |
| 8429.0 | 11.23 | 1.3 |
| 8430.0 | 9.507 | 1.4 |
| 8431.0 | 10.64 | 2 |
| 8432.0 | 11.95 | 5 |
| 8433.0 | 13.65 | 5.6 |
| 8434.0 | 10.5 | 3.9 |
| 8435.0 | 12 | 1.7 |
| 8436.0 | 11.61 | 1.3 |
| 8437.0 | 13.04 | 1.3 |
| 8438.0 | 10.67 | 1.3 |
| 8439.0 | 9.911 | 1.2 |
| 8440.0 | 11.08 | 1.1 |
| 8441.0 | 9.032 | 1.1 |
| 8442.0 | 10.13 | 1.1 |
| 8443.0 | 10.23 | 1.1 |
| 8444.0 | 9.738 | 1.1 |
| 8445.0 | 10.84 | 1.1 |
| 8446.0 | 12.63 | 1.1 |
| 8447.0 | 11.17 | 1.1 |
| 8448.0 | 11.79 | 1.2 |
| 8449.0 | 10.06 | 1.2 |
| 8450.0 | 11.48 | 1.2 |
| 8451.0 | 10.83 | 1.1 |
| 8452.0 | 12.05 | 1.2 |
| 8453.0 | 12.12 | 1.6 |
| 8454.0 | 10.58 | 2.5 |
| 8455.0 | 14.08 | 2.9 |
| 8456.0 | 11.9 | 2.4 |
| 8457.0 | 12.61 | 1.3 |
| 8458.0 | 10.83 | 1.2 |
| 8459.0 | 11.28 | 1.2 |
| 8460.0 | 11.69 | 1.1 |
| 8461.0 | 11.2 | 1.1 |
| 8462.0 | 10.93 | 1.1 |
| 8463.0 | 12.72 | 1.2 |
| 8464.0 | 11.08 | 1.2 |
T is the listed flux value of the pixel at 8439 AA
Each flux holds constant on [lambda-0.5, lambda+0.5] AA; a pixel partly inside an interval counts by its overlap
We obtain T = 9.911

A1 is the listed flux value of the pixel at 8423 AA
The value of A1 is 10.61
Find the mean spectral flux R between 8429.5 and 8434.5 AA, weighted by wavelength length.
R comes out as 11.2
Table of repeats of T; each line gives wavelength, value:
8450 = 11.48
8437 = 13.04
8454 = 10.58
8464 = 11.08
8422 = 10.12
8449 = 10.06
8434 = 10.5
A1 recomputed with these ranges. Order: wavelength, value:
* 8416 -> 12.7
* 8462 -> 10.93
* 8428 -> 9.448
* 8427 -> 10.31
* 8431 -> 10.64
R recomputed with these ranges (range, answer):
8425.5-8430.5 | 10.4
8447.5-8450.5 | 11.1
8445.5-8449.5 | 11.4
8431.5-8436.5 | 11.9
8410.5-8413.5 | 11.9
